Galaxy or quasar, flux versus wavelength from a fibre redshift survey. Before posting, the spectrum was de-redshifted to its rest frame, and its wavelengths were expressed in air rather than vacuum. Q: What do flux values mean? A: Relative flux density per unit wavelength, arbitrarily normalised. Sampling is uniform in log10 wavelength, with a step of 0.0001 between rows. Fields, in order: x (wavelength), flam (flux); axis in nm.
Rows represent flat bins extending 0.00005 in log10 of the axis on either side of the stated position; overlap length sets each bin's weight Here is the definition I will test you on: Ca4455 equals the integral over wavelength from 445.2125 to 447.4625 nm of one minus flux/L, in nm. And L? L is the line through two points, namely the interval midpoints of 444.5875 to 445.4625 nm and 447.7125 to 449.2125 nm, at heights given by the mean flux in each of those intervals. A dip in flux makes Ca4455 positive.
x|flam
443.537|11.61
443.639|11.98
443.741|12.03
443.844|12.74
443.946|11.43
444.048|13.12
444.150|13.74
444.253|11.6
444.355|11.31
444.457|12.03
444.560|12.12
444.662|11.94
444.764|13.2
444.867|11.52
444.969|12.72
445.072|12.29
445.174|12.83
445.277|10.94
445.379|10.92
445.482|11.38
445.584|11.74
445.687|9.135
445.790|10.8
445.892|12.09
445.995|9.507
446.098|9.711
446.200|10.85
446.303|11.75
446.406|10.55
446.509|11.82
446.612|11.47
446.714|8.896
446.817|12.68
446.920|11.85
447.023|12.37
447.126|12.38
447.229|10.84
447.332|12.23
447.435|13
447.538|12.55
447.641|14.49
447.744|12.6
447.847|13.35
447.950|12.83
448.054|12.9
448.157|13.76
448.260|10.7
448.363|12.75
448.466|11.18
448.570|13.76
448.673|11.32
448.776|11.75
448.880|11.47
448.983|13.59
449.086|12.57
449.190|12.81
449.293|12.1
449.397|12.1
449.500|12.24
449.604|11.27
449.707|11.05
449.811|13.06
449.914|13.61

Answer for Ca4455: 0.18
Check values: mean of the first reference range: 12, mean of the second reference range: 12.5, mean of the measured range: 11.2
